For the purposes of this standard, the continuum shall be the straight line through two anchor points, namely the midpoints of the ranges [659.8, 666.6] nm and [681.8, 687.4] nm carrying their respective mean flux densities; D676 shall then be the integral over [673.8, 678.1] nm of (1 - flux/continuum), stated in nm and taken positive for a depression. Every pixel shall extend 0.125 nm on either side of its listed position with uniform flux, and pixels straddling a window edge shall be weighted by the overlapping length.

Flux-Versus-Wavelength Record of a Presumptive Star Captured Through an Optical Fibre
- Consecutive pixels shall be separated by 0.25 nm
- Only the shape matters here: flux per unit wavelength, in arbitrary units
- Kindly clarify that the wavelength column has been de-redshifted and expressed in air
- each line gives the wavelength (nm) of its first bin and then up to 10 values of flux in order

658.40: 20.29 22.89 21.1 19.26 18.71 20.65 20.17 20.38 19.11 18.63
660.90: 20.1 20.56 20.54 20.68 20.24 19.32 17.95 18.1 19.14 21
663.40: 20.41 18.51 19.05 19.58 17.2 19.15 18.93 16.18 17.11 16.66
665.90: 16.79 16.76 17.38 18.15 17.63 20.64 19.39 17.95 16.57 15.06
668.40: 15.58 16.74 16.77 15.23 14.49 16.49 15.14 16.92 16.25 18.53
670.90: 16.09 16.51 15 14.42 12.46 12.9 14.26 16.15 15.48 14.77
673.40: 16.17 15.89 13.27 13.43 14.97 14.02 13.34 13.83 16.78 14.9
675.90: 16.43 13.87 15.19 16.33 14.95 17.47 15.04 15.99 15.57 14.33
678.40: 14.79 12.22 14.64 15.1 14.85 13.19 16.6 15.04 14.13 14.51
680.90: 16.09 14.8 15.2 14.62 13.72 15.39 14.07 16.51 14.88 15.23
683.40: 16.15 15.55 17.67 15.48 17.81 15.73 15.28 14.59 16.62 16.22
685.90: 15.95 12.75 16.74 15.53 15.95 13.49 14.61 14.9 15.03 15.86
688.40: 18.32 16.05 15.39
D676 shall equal 0.47 nm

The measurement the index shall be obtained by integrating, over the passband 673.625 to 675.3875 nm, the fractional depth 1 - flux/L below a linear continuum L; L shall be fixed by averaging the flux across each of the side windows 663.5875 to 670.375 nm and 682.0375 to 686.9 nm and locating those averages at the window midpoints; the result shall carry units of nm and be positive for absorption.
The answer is 0.255 nm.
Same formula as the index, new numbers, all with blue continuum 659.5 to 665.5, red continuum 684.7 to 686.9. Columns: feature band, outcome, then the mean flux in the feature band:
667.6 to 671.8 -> 0.48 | 16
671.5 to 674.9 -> 0.60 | 14.4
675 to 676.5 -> 0.17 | 15.1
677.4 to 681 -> 0.39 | 14.8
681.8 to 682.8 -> 0.07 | 15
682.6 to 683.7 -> 0.02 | 15.6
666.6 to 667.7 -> -0.02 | 18.8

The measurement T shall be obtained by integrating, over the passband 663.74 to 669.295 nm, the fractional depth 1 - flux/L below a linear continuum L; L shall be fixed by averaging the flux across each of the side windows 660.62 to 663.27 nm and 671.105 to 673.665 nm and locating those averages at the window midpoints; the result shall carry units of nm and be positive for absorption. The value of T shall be 0.03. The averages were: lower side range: 19.7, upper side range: 14.8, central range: 17.5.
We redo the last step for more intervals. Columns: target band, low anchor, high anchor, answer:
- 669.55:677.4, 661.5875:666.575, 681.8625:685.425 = 0.870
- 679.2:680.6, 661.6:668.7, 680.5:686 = 0.110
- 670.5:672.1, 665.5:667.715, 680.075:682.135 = 0.144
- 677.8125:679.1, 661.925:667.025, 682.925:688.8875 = 0.177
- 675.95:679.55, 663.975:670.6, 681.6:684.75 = 0.246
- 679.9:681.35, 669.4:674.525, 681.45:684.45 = 0.037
